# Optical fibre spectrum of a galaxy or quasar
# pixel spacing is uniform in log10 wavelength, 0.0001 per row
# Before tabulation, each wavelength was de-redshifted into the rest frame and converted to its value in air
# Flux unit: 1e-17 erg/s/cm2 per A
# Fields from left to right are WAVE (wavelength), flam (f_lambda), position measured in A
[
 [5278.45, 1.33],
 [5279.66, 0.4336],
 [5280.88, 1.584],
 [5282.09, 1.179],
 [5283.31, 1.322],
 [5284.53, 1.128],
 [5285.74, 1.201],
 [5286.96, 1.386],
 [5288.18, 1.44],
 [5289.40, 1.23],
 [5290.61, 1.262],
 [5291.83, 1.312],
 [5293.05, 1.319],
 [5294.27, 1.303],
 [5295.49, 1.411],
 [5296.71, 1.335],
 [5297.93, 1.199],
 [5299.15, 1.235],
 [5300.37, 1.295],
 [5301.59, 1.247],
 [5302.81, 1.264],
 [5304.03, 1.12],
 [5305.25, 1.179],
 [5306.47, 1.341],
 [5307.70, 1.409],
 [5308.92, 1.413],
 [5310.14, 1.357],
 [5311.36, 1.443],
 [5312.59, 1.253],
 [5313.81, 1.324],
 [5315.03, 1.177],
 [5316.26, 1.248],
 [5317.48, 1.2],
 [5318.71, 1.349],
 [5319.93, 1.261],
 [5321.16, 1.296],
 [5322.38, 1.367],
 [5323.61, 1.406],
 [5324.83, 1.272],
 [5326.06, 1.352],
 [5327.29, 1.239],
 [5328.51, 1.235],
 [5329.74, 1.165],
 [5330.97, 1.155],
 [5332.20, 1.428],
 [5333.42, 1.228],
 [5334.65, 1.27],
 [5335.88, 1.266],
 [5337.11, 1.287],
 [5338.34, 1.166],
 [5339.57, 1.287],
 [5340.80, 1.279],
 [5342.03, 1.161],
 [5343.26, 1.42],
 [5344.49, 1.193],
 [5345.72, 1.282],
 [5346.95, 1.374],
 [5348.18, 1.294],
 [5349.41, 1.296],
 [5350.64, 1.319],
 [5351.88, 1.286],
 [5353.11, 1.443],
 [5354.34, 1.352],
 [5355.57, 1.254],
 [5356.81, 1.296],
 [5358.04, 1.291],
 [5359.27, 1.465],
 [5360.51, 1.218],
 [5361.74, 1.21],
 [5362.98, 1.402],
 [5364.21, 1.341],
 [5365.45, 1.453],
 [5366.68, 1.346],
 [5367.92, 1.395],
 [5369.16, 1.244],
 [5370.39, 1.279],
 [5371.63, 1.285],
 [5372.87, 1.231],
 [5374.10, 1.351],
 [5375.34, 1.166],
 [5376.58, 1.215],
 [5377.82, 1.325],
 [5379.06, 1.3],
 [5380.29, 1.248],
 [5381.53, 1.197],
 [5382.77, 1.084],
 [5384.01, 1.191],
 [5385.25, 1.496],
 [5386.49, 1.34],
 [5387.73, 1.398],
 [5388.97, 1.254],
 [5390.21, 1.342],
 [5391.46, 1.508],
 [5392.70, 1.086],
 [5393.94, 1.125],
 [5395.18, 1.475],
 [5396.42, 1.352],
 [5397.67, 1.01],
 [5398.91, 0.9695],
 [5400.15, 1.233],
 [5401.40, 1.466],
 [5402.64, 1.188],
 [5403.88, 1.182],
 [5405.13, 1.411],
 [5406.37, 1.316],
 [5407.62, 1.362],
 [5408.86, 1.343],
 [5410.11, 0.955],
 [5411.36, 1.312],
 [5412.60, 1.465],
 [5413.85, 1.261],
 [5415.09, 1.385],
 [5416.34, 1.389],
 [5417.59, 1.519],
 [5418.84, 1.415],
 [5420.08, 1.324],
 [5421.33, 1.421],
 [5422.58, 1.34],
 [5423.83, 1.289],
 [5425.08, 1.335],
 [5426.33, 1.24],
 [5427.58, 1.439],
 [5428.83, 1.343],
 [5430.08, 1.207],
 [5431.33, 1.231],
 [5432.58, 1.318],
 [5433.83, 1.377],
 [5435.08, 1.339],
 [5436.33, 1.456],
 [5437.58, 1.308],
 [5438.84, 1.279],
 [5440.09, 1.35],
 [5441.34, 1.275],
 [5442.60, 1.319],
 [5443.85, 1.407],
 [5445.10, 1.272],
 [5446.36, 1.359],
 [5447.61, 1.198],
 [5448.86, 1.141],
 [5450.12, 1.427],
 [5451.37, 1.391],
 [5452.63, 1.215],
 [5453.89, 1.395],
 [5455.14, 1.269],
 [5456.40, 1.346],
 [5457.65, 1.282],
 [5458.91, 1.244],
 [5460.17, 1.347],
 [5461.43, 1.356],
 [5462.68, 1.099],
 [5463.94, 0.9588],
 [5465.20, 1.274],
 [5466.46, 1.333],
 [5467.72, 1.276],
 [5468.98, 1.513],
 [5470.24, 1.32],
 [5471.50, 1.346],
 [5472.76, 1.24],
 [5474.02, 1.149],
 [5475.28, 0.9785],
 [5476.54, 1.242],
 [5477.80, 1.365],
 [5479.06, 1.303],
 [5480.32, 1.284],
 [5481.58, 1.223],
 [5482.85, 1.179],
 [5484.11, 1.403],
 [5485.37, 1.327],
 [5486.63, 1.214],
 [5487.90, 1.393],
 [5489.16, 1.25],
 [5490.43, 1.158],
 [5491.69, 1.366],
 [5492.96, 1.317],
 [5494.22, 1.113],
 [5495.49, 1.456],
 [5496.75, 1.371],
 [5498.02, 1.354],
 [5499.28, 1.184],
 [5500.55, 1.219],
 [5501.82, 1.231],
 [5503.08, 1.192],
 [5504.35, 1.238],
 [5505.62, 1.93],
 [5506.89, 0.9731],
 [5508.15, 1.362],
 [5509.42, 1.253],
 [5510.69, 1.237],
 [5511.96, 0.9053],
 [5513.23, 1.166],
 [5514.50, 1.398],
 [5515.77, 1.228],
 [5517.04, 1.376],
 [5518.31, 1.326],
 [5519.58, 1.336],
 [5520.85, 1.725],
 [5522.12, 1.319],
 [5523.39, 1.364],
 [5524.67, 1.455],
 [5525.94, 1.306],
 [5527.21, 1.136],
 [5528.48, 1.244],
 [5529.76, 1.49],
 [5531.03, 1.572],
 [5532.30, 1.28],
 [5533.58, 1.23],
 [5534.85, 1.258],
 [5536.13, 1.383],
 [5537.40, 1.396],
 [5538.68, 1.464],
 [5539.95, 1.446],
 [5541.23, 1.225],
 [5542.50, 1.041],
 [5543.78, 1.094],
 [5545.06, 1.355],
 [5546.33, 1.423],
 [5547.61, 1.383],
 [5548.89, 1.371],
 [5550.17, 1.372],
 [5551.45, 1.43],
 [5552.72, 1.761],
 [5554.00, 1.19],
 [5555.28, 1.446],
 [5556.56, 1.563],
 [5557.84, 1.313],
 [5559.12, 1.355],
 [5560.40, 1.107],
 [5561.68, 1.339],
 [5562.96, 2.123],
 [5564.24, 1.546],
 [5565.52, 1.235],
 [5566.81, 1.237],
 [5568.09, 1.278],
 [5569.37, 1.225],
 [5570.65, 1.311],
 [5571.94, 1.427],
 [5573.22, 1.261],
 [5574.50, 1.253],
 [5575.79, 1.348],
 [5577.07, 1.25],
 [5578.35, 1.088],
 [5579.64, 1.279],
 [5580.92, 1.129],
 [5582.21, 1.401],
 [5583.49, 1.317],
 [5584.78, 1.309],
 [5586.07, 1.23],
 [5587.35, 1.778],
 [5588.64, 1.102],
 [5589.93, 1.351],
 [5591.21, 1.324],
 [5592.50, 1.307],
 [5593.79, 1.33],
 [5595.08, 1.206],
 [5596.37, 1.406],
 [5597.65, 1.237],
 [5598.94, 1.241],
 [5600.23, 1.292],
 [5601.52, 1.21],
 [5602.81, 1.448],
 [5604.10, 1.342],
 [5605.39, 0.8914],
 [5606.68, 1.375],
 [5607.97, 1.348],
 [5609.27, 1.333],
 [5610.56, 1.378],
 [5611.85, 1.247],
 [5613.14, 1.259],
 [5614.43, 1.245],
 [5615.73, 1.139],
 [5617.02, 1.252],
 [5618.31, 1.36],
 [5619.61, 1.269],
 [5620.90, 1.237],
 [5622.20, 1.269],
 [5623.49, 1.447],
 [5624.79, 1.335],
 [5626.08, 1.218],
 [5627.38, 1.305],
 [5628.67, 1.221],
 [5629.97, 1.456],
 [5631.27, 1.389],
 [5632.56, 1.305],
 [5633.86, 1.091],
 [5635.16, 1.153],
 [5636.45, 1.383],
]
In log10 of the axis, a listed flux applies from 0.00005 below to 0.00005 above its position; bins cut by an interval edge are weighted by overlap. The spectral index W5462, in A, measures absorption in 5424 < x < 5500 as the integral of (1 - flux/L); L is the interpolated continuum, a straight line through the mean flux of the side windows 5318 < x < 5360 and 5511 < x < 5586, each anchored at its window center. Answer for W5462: 1.6 A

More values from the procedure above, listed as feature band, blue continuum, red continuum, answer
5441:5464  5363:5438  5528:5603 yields 0.5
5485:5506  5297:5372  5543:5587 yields 0.4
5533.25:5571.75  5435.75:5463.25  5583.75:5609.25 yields -1.8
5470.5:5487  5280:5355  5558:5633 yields 0.6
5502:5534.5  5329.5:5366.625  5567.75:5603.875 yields -0.5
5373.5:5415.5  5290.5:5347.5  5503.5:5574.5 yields 1.1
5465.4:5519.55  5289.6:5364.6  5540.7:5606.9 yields 1.4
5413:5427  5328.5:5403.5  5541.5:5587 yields -0.7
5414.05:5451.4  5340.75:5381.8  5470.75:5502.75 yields -1.5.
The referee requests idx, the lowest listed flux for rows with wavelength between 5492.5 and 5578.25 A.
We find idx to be 0.9053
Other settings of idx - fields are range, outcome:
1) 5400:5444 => 0.955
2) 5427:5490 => 0.9588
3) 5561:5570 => 1.225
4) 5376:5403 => 0.9695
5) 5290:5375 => 1.12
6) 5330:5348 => 1.155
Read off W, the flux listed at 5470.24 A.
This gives 1.32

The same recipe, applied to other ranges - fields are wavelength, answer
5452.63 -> 1.215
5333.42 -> 1.228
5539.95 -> 1.446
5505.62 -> 1.93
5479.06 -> 1.303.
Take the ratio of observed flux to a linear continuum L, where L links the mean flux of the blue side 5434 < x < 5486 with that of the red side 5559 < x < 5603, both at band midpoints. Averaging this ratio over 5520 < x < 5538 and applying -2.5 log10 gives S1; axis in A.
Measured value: -0.050 mag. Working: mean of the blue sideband 1.29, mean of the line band 1.37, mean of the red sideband 1.32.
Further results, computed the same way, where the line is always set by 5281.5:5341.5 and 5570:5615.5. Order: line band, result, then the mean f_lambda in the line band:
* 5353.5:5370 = -0.038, 1.33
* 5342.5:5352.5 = -0.019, 1.31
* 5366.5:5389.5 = 0.004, 1.28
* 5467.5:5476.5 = 0.025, 1.26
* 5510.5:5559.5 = -0.045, 1.34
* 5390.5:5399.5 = 0.054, 1.22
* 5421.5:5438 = -0.035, 1.33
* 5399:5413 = 0.005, 1.28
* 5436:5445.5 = -0.037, 1.33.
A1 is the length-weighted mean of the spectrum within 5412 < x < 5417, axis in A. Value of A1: 1.37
